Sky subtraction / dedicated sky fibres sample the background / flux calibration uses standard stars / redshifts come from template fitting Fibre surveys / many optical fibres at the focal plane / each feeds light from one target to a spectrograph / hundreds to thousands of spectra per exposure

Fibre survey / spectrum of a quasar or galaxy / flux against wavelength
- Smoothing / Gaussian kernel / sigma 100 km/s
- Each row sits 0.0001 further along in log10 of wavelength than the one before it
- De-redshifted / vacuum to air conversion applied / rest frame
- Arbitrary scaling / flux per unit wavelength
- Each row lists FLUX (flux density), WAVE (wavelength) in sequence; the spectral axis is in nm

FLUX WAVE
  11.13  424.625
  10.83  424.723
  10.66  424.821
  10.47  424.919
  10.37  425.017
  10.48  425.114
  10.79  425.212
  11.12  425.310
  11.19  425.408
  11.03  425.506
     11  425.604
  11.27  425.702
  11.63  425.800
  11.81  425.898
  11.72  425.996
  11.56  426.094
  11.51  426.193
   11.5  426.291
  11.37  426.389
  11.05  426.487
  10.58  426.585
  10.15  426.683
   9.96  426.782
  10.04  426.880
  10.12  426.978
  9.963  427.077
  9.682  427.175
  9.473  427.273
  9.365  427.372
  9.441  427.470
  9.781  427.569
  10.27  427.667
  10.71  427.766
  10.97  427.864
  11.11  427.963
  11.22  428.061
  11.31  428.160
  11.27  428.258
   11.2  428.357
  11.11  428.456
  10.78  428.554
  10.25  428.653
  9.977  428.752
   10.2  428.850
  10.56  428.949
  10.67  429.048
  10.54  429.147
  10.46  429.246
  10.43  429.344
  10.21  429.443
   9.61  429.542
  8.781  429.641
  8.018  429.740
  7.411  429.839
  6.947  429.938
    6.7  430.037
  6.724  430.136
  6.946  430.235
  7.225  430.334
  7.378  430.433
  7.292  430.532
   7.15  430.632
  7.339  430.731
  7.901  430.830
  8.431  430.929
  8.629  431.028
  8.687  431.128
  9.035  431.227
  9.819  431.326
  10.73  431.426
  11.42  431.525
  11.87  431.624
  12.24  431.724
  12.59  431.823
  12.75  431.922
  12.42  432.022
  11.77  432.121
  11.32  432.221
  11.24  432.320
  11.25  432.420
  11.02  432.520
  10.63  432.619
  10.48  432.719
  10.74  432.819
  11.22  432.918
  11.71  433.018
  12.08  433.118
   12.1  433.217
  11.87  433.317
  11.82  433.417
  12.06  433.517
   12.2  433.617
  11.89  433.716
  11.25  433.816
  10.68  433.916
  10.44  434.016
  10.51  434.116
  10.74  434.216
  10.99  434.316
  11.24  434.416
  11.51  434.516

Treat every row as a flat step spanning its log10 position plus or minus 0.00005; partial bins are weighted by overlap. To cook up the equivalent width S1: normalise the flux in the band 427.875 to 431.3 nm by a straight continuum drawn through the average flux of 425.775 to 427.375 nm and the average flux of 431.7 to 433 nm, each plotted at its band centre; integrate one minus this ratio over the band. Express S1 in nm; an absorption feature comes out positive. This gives 0.59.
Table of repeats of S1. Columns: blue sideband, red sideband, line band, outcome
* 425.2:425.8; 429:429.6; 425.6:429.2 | 0.01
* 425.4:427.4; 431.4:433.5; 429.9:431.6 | 0.47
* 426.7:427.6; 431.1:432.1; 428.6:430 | 0.12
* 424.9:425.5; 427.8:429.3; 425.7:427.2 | -0.01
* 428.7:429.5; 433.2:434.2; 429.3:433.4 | 0.41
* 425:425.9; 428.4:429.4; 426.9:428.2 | 0.06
